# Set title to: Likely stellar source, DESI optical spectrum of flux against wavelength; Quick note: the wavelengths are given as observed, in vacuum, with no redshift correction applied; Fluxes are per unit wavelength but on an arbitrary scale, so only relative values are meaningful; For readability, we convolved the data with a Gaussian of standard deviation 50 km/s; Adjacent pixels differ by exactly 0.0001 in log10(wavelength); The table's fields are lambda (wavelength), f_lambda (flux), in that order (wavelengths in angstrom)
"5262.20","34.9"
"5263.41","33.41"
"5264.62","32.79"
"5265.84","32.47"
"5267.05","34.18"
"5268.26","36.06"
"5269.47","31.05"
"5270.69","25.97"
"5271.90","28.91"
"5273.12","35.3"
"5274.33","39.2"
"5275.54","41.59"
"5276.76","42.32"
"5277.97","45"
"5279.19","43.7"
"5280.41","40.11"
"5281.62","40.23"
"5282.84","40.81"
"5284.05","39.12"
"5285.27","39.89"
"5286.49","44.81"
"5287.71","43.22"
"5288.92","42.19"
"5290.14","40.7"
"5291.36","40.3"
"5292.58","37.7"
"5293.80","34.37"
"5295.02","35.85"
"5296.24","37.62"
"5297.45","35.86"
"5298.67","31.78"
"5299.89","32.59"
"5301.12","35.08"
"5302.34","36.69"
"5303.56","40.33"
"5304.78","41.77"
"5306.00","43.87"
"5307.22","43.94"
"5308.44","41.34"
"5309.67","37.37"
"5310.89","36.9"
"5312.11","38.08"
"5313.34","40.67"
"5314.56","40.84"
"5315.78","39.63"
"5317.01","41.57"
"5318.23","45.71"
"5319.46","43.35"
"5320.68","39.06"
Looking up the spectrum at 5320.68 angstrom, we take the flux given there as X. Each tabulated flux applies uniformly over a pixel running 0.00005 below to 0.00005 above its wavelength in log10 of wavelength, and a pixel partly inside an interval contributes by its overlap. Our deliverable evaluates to 39.06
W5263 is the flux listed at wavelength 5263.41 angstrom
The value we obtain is 33.41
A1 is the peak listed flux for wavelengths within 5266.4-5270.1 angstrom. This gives 36.06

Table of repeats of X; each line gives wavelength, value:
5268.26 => 36.06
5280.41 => 40.11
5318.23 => 45.71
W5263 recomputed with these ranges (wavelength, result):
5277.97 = 45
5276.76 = 42.32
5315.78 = 39.63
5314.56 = 40.84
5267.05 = 34.18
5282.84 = 40.81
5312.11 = 38.08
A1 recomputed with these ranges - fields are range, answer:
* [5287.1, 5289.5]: 43.22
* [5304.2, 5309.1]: 43.94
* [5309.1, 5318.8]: 45.71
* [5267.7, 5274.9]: 39.2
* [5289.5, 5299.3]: 40.7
